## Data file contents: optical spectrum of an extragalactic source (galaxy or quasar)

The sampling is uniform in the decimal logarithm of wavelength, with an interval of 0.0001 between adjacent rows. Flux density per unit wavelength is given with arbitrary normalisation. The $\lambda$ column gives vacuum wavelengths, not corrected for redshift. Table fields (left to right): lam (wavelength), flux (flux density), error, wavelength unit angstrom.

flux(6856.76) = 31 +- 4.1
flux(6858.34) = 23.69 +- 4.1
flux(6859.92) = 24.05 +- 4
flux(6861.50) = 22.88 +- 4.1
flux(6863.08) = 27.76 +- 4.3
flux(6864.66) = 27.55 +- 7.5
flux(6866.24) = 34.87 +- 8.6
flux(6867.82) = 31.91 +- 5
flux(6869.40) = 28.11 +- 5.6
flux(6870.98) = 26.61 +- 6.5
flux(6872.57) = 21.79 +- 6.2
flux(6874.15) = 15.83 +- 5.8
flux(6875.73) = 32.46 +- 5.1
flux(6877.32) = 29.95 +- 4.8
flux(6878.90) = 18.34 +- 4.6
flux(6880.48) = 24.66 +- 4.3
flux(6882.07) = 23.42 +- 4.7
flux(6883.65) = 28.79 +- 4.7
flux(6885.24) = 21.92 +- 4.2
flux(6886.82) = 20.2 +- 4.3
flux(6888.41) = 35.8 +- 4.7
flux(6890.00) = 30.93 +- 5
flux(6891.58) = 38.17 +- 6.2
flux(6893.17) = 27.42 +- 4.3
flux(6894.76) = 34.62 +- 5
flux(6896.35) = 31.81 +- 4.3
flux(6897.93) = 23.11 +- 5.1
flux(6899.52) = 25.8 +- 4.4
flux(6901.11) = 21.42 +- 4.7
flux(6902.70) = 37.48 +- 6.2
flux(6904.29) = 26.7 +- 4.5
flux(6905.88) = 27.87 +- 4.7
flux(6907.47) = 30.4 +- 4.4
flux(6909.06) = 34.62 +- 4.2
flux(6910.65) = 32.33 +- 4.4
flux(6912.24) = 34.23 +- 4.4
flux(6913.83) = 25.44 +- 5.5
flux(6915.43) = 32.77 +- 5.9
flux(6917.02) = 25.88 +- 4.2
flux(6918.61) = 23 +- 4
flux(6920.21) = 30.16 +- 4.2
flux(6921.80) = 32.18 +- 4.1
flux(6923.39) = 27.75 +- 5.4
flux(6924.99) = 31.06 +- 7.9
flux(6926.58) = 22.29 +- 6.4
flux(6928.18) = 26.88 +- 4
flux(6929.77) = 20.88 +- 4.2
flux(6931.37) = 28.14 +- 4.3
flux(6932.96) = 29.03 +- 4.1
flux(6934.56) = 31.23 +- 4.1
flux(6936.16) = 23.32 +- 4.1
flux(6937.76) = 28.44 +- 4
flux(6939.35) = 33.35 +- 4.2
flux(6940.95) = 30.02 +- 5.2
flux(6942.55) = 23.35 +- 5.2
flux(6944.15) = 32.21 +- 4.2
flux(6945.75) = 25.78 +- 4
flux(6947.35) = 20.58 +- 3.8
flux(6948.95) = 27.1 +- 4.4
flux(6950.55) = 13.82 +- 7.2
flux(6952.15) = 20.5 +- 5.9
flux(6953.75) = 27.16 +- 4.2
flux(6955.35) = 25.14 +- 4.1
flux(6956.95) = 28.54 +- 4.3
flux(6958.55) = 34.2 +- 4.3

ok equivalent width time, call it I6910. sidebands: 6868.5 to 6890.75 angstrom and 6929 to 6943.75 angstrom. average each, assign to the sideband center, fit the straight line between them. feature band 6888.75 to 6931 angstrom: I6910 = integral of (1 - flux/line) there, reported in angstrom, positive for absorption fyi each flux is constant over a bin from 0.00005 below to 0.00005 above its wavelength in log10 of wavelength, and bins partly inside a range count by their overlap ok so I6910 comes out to -3.83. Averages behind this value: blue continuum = 25.6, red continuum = 27.7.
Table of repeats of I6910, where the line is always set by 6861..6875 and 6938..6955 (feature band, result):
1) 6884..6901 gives -1.6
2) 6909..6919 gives -1.5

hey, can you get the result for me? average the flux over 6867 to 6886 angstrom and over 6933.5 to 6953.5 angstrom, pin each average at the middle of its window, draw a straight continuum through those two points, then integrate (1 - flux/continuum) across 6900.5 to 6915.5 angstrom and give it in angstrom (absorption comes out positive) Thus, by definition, -2.8 angstrom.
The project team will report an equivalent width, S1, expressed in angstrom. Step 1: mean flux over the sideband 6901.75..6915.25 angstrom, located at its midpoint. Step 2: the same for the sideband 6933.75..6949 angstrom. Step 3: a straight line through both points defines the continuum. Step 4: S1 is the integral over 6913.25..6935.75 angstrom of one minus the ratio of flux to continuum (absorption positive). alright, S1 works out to 1.4 angstrom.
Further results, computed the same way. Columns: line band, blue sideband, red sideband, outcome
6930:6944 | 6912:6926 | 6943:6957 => -1.1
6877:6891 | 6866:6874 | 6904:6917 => 1.1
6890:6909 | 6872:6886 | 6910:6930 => -2.6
